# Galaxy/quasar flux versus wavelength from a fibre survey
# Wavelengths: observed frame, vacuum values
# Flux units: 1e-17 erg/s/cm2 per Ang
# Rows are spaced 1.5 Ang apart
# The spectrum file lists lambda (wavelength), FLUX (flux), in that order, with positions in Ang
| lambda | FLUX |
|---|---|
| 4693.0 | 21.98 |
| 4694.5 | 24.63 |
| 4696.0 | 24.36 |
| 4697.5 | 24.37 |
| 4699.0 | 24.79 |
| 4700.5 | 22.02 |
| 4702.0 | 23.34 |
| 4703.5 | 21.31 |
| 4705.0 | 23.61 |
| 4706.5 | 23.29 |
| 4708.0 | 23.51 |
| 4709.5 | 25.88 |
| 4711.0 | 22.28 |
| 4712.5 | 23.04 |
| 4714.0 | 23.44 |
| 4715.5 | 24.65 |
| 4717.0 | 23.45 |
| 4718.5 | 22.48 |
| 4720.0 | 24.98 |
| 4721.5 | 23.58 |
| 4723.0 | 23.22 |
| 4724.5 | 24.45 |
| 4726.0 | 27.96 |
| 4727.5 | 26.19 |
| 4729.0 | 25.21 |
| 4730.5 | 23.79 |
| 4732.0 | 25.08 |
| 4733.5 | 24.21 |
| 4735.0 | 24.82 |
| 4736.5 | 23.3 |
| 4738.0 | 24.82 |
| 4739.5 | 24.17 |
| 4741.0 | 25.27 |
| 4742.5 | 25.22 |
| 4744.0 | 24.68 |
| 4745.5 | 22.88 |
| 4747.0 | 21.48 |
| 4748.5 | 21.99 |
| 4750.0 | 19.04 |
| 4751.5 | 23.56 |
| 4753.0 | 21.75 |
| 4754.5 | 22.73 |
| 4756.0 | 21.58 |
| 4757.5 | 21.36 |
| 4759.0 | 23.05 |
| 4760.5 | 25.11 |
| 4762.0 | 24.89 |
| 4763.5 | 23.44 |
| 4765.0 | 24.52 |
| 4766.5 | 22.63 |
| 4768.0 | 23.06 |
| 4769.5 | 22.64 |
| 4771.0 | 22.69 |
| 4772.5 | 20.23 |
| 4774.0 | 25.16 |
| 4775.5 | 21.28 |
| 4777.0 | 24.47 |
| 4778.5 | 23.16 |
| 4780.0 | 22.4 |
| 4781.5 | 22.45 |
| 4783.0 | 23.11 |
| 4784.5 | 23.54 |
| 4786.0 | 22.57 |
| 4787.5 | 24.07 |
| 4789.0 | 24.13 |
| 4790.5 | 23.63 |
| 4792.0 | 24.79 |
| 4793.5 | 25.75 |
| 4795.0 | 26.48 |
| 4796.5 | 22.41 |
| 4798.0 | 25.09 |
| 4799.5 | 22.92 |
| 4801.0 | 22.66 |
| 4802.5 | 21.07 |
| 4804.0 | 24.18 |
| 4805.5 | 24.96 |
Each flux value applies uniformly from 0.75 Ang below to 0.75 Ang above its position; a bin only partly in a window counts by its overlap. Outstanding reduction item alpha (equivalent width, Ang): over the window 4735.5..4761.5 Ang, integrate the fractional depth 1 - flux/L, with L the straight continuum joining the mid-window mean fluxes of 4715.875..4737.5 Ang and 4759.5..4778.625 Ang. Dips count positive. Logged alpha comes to 0.87 Ang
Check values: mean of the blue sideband 24.5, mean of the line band 23.1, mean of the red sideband 23.3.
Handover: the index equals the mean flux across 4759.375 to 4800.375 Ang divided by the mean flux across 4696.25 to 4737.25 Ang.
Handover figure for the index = 0.98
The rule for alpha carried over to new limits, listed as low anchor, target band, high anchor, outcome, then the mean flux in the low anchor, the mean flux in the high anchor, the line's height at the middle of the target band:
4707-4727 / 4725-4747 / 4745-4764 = -1.3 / 24.1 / 22.5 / 23.3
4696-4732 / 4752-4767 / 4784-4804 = 0.5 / 24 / 23.8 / 23.9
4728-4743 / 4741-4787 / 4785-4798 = 2.8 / 24.6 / 24.3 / 24.4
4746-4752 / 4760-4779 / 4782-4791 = -0.6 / 21.5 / 23.5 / 22.6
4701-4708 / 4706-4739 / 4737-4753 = -1.7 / 22.9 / 23.2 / 23.1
